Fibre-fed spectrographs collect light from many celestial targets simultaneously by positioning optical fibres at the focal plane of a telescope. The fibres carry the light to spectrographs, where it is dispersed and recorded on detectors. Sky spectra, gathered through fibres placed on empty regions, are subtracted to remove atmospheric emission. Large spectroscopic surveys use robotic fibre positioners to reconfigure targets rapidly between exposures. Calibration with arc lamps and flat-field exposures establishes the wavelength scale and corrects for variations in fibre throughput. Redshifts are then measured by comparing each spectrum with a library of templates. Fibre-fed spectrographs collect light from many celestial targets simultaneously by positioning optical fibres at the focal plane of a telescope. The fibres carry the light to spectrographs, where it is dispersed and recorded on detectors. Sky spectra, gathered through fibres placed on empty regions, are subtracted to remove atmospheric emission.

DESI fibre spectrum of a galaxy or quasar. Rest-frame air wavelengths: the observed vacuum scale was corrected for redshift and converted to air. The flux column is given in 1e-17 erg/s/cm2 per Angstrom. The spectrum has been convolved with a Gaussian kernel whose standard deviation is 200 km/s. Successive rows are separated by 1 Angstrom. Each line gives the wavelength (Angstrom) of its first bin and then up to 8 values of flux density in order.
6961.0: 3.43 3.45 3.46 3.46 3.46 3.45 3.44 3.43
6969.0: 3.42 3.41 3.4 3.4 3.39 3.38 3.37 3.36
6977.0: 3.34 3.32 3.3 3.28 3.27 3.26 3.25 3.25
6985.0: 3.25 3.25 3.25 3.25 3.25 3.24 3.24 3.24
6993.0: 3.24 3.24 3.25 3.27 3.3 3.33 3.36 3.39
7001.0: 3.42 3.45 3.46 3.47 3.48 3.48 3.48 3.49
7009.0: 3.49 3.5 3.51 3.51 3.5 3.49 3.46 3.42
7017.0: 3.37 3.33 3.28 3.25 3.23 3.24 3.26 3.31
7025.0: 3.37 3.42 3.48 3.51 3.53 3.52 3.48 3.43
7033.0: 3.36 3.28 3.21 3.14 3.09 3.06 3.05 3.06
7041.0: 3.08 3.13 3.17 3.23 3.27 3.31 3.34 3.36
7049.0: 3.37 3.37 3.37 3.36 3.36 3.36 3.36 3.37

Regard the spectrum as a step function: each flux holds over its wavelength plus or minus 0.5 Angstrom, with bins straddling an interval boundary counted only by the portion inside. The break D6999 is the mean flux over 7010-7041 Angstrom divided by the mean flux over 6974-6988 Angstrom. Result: 1.0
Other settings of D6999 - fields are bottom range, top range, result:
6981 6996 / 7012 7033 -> 1.05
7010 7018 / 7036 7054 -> 0.94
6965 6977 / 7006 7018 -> 1.02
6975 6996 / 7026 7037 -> 1.03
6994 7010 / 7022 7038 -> 0.98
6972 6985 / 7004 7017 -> 1.05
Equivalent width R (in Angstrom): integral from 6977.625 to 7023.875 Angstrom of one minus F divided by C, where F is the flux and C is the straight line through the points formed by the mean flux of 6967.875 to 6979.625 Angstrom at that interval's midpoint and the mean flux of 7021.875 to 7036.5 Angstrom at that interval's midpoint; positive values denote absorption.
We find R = 0.4 Angstrom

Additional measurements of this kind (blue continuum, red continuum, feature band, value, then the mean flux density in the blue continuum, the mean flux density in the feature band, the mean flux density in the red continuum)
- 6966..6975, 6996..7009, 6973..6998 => 1.0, 3.41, 3.28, 3.42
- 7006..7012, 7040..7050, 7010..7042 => 0.5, 3.49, 3.33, 3.25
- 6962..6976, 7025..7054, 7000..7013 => -0.5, 3.42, 3.48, 3.3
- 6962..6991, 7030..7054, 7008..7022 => -0.5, 3.34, 3.41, 3.26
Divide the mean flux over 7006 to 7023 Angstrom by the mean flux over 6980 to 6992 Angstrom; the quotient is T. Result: 1.05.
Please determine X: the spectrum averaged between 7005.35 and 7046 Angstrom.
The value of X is 3.34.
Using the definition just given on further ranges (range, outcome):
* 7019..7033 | 3.38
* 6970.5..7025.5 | 3.35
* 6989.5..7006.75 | 3.35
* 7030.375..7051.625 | 3.25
